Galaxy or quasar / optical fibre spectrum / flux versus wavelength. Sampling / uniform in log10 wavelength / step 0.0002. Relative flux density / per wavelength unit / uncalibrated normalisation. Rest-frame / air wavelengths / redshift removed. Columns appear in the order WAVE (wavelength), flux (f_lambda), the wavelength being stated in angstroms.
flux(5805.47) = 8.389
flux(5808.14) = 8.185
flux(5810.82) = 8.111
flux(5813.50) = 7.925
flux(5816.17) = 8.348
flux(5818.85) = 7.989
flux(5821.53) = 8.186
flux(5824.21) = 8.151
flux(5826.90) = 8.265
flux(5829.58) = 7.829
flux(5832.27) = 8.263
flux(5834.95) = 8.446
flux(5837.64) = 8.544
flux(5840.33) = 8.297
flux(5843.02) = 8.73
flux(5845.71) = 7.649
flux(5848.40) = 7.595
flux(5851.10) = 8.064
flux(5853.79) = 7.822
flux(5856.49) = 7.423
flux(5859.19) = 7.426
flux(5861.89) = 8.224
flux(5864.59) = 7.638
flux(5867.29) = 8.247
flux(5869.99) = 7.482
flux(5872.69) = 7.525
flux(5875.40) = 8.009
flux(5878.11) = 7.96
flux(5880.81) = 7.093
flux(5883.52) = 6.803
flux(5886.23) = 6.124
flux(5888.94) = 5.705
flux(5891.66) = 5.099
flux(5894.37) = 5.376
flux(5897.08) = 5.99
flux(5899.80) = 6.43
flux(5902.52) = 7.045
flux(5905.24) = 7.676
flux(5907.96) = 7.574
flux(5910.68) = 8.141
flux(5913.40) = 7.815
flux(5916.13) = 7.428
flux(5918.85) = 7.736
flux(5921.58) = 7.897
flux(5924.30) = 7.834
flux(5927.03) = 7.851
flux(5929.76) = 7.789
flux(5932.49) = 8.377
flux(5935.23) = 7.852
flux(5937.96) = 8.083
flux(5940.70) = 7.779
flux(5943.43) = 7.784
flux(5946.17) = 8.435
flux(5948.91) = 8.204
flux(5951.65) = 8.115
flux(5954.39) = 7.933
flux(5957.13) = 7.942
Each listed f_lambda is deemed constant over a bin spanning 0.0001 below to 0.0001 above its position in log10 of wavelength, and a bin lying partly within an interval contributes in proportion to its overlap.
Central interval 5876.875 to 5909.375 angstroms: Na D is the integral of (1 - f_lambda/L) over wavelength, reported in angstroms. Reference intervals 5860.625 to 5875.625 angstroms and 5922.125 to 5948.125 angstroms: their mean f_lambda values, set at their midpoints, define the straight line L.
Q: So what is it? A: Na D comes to 5.4 angstroms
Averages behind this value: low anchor 7.84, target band 6.57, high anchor 7.98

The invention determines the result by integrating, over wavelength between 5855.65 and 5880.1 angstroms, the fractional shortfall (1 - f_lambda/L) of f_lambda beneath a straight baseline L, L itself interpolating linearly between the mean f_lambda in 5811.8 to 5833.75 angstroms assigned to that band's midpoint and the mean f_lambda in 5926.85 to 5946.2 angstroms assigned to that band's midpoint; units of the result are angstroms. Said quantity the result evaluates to 0.9 angstroms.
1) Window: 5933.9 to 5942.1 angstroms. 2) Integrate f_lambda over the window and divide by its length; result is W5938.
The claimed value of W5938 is 7.91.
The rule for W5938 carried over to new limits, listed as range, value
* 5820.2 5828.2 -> 8.19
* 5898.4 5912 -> 7.36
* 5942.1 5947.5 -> 8.11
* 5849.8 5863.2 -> 7.79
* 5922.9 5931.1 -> 7.83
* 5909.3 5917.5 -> 7.8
